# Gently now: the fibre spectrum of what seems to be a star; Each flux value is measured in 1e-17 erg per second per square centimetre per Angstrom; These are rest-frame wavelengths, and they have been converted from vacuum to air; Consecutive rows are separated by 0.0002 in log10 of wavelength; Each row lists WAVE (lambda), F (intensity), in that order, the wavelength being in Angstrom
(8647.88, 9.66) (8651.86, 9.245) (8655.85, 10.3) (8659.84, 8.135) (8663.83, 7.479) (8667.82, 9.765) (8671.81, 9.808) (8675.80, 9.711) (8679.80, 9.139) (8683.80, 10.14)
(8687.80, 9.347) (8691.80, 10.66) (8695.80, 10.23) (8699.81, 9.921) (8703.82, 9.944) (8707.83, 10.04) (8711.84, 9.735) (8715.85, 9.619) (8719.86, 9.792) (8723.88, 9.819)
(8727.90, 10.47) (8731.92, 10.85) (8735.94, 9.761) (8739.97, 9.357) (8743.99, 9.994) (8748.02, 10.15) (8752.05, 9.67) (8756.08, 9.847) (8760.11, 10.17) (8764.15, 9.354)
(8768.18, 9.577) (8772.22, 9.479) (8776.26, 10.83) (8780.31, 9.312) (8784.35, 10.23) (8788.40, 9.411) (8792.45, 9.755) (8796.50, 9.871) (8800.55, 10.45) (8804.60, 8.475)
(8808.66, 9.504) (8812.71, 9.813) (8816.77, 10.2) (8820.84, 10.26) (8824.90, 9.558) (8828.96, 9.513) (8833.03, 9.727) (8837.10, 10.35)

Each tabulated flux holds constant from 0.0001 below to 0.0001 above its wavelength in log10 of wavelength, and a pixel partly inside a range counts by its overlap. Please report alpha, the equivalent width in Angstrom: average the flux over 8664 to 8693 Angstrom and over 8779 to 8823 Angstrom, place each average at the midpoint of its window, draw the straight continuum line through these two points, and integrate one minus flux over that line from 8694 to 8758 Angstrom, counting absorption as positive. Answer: -1.79 Angstrom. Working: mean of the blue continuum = 9.63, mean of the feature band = 9.95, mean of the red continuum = 9.76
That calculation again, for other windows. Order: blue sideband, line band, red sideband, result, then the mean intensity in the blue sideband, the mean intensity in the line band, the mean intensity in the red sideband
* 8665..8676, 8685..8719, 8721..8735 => 0.1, 9.61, 9.94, 10.3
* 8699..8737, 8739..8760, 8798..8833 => 0.1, 10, 9.86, 9.73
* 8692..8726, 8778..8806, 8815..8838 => 0.7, 9.93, 9.68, 9.91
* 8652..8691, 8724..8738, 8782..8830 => -1.1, 9.35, 10.3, 9.76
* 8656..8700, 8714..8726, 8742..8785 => -0.1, 9.5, 9.75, 9.86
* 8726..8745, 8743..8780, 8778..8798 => 0.2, 10.1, 9.87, 9.72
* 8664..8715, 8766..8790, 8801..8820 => -0.4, 9.78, 9.81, 9.62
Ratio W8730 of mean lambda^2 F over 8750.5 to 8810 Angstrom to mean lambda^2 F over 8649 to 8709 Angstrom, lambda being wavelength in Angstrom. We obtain 1.04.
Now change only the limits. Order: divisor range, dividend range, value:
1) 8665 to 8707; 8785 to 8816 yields 1.01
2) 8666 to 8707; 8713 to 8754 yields 1.02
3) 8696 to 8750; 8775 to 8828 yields 1.00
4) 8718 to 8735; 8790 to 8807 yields 0.96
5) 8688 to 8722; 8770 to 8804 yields 1.01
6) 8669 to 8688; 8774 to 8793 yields 1.05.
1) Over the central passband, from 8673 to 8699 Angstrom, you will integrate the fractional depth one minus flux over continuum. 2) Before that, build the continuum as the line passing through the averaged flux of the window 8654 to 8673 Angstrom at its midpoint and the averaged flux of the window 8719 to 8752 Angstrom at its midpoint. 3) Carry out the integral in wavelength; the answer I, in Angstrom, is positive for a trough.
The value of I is -1.4 Angstrom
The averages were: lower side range 9.06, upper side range 10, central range 9.87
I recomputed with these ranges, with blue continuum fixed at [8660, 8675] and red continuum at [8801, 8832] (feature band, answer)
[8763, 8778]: -0.58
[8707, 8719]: -0.77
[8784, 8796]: -0.26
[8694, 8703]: -0.93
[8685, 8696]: -1.19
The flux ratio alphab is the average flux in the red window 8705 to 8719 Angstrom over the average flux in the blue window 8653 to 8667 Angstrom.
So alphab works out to 1.12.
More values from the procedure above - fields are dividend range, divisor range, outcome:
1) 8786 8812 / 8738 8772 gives 0.98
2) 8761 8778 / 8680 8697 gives 0.98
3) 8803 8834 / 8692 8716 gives 0.97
